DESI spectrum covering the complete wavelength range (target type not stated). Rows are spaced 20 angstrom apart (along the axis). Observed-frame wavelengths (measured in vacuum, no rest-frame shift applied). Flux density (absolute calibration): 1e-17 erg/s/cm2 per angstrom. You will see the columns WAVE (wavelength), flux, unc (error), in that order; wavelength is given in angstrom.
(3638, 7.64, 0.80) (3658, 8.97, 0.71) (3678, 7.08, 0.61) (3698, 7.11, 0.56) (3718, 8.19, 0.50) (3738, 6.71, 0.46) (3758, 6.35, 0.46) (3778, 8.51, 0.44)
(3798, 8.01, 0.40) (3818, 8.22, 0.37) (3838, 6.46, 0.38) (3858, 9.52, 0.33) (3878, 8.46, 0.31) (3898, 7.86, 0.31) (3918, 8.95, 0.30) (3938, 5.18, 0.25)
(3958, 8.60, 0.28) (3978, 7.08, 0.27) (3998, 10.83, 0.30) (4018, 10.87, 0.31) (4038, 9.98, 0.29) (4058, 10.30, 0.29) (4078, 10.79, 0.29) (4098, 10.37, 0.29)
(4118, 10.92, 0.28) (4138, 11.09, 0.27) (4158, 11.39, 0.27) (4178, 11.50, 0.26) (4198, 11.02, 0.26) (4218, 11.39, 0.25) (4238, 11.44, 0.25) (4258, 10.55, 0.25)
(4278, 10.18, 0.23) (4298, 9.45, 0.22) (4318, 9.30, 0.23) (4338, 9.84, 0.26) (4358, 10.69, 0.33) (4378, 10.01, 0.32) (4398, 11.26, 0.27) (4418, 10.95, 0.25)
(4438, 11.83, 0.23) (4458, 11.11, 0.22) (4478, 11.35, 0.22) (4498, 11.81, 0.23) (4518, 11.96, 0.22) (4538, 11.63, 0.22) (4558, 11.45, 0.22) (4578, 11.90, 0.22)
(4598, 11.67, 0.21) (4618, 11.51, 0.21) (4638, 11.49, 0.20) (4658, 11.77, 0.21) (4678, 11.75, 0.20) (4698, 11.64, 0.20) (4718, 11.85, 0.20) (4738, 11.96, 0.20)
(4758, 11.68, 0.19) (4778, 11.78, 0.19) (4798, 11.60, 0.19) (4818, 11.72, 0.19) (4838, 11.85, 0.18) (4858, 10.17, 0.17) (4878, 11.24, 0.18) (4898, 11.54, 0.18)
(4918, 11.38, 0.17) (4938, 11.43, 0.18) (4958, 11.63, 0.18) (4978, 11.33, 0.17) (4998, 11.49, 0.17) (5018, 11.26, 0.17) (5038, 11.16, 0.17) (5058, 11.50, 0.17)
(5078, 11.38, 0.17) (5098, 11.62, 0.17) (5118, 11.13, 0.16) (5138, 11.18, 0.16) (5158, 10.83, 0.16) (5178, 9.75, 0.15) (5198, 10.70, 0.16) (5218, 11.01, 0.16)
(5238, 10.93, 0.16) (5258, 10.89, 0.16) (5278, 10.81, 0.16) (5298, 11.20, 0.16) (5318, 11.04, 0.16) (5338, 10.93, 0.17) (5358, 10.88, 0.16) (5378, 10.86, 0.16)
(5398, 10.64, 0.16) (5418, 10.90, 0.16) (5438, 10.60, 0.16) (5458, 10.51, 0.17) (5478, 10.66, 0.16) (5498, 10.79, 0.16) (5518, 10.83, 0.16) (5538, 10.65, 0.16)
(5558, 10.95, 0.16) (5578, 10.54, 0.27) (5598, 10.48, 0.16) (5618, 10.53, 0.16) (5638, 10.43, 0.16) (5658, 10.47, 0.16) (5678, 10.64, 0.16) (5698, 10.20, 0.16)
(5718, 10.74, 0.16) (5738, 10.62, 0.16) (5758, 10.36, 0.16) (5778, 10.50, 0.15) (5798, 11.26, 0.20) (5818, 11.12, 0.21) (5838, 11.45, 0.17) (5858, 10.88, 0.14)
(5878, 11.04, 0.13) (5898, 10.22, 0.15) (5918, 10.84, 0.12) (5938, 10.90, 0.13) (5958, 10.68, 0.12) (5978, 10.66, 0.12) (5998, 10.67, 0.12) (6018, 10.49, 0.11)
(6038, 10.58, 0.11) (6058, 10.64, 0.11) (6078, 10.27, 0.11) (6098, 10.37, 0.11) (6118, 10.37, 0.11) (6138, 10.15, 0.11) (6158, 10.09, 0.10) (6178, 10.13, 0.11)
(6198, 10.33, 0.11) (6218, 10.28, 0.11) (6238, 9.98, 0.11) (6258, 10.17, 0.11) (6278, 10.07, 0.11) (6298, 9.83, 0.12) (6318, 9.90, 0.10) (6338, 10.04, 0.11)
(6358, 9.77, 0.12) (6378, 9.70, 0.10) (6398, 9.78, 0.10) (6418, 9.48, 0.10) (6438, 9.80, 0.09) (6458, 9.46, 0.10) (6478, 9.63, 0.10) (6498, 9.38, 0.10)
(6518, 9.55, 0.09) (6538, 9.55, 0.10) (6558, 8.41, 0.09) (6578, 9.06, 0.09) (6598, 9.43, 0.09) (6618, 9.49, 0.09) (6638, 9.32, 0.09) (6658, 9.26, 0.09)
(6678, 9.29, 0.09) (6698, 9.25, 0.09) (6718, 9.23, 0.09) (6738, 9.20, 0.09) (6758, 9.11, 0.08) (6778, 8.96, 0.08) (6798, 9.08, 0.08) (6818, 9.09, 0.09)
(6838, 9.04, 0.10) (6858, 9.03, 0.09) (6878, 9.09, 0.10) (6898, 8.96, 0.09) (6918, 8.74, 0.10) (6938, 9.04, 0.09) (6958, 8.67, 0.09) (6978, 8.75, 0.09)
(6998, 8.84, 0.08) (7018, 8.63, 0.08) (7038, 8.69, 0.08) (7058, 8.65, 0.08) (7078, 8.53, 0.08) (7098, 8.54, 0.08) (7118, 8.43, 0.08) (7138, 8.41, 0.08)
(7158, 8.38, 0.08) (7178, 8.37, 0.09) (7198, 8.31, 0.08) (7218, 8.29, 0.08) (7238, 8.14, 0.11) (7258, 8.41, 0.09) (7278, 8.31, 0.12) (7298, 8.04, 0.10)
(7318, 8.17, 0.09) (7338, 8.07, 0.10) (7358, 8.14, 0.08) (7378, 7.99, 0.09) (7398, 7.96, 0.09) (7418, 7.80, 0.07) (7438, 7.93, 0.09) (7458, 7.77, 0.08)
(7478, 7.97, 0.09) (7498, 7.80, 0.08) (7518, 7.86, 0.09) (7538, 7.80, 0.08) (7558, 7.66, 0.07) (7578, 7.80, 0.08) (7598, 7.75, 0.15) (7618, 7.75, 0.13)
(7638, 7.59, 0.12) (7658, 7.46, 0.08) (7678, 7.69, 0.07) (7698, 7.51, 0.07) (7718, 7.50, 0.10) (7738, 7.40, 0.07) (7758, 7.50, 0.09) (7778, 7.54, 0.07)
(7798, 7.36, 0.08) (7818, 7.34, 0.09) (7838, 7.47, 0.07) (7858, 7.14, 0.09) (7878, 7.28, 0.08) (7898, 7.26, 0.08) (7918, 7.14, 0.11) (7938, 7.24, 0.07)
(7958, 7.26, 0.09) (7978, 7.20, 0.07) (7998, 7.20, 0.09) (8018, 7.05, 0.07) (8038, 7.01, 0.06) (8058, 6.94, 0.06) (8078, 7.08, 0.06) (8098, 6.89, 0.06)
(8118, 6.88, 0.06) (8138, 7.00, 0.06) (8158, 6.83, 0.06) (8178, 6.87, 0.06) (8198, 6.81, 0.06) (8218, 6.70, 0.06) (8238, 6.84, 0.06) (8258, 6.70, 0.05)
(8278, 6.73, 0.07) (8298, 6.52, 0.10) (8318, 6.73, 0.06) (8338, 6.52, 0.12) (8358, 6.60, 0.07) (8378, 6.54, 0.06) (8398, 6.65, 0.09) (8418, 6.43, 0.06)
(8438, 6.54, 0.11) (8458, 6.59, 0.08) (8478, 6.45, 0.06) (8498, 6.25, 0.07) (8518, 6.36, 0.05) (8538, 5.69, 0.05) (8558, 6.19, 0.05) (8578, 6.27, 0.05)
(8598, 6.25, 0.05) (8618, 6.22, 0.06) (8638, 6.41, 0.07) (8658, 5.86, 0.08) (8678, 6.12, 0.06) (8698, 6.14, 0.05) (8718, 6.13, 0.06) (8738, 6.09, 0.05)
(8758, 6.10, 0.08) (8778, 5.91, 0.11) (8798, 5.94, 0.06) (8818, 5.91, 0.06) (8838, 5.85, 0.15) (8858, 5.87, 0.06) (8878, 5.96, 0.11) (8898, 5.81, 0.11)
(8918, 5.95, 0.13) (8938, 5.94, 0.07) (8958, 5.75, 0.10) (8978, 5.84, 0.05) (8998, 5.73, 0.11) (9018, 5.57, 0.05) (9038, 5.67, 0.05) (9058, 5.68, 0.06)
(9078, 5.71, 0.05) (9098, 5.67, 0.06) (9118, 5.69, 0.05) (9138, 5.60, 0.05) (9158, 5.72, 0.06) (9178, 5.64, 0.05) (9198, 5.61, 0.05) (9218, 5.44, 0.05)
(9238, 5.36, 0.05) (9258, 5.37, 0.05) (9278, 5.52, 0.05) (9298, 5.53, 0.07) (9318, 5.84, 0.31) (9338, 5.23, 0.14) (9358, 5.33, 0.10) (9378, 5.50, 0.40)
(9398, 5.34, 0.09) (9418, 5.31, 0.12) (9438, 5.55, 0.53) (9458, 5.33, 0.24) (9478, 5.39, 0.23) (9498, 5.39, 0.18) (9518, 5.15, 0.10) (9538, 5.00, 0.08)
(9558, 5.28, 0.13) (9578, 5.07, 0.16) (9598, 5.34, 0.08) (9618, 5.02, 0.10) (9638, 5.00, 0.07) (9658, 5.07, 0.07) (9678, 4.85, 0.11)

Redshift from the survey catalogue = 0.00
